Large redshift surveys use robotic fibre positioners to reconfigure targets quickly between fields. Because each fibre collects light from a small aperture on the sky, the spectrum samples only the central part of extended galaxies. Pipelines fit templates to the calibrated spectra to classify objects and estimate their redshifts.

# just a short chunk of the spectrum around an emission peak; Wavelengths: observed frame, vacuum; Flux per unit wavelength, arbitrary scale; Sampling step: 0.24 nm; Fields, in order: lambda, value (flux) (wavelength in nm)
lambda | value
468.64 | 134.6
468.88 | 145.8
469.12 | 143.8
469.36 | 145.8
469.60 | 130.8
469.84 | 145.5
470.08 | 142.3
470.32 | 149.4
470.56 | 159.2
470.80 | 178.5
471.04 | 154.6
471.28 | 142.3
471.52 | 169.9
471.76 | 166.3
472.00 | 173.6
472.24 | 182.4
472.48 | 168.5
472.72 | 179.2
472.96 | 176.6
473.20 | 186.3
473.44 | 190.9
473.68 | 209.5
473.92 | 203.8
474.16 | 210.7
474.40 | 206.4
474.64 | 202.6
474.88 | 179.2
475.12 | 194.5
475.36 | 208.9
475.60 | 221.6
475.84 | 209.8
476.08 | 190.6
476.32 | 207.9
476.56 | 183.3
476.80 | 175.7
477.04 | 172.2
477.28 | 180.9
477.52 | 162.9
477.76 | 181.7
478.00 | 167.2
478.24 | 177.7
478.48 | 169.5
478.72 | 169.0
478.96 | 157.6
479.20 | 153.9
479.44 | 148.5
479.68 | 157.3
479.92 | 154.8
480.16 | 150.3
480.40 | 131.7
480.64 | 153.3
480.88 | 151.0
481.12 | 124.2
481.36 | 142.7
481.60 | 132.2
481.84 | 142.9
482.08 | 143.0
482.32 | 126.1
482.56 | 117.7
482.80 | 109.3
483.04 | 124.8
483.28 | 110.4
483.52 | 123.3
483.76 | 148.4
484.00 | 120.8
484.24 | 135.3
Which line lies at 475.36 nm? C IV 1549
